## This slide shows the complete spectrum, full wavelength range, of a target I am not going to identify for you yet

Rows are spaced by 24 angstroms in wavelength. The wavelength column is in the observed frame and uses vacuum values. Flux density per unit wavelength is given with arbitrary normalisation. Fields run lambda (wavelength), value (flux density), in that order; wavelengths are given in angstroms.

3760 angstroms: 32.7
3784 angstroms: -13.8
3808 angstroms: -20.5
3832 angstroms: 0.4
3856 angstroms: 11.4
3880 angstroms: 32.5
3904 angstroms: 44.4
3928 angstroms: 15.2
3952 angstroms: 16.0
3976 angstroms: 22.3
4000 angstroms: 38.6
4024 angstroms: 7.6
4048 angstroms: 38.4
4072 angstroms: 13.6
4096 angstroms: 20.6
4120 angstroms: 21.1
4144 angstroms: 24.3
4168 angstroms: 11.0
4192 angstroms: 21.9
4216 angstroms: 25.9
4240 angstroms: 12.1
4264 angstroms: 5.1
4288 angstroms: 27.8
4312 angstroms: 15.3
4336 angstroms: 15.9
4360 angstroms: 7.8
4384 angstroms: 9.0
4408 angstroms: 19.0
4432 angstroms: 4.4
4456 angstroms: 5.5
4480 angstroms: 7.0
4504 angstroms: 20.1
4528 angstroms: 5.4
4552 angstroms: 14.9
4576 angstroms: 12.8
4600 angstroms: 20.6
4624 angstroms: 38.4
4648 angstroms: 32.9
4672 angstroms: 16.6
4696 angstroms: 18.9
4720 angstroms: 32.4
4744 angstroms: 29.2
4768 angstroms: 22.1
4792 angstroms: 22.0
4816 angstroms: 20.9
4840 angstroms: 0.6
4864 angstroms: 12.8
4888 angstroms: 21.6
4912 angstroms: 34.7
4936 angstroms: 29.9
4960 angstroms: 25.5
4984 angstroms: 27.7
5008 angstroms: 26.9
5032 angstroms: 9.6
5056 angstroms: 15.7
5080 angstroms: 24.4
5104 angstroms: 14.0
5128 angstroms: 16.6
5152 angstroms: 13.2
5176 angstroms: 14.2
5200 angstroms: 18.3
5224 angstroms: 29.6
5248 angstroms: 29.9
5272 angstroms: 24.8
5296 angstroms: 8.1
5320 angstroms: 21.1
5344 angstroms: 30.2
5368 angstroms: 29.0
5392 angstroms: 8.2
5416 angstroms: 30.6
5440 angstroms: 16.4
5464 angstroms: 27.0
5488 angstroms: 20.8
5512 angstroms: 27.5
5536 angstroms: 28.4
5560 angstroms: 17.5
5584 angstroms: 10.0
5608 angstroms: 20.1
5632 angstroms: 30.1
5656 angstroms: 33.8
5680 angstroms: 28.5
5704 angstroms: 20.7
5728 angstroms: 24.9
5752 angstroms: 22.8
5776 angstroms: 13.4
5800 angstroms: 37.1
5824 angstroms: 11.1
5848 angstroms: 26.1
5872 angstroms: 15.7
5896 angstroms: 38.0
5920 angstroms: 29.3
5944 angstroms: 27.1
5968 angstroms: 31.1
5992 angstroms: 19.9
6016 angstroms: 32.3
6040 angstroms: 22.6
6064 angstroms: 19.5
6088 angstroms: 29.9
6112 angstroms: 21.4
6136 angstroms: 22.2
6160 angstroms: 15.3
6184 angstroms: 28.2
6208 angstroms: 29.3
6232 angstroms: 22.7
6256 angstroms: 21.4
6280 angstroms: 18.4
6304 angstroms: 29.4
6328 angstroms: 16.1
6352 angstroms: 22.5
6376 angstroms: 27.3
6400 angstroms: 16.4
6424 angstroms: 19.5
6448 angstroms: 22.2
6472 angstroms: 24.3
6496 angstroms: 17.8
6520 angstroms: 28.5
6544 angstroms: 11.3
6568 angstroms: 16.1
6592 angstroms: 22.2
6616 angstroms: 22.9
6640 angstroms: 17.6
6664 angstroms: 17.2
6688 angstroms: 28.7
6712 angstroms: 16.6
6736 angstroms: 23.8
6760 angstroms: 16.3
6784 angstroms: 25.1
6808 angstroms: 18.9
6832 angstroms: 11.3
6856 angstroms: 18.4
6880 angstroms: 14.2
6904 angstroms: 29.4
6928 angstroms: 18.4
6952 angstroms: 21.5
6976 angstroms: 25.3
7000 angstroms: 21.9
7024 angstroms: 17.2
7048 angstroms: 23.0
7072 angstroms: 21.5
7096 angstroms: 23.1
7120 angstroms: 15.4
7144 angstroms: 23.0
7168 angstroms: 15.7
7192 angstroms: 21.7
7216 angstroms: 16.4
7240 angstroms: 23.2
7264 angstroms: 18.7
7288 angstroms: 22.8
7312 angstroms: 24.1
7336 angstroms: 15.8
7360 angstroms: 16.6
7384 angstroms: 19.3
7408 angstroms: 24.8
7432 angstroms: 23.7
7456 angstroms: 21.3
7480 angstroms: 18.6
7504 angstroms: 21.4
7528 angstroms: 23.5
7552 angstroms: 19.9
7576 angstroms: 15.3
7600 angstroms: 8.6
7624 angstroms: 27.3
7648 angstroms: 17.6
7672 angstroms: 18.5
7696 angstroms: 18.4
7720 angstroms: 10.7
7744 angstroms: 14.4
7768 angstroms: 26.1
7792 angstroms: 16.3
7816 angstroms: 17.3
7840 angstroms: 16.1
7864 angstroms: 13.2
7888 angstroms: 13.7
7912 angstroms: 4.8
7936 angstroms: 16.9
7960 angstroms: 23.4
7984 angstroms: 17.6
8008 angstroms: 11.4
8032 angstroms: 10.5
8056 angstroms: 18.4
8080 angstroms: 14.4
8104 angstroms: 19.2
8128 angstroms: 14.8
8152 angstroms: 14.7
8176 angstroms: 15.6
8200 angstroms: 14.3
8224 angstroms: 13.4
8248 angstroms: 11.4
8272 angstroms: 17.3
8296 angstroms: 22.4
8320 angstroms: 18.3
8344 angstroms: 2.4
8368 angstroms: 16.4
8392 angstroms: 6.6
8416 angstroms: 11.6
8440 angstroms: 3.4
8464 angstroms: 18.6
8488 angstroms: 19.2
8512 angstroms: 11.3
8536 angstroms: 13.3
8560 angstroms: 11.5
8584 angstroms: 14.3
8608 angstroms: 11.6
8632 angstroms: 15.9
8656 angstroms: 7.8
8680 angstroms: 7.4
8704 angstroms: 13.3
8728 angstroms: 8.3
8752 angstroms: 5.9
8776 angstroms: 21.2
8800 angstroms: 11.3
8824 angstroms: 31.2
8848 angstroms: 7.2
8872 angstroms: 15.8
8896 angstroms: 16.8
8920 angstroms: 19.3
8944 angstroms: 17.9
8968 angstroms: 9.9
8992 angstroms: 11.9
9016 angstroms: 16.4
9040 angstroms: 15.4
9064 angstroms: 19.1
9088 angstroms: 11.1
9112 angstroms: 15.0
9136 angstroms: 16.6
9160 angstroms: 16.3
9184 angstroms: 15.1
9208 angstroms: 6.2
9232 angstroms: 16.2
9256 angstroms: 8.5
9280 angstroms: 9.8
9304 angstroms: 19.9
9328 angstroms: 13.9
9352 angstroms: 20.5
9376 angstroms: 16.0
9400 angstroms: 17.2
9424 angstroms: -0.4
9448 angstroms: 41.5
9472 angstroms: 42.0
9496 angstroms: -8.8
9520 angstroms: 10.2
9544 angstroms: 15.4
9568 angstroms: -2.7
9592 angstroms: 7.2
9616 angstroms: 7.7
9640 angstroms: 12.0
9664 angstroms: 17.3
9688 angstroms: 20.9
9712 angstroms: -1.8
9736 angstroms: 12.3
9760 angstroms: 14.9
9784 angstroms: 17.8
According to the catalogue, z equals 0.18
